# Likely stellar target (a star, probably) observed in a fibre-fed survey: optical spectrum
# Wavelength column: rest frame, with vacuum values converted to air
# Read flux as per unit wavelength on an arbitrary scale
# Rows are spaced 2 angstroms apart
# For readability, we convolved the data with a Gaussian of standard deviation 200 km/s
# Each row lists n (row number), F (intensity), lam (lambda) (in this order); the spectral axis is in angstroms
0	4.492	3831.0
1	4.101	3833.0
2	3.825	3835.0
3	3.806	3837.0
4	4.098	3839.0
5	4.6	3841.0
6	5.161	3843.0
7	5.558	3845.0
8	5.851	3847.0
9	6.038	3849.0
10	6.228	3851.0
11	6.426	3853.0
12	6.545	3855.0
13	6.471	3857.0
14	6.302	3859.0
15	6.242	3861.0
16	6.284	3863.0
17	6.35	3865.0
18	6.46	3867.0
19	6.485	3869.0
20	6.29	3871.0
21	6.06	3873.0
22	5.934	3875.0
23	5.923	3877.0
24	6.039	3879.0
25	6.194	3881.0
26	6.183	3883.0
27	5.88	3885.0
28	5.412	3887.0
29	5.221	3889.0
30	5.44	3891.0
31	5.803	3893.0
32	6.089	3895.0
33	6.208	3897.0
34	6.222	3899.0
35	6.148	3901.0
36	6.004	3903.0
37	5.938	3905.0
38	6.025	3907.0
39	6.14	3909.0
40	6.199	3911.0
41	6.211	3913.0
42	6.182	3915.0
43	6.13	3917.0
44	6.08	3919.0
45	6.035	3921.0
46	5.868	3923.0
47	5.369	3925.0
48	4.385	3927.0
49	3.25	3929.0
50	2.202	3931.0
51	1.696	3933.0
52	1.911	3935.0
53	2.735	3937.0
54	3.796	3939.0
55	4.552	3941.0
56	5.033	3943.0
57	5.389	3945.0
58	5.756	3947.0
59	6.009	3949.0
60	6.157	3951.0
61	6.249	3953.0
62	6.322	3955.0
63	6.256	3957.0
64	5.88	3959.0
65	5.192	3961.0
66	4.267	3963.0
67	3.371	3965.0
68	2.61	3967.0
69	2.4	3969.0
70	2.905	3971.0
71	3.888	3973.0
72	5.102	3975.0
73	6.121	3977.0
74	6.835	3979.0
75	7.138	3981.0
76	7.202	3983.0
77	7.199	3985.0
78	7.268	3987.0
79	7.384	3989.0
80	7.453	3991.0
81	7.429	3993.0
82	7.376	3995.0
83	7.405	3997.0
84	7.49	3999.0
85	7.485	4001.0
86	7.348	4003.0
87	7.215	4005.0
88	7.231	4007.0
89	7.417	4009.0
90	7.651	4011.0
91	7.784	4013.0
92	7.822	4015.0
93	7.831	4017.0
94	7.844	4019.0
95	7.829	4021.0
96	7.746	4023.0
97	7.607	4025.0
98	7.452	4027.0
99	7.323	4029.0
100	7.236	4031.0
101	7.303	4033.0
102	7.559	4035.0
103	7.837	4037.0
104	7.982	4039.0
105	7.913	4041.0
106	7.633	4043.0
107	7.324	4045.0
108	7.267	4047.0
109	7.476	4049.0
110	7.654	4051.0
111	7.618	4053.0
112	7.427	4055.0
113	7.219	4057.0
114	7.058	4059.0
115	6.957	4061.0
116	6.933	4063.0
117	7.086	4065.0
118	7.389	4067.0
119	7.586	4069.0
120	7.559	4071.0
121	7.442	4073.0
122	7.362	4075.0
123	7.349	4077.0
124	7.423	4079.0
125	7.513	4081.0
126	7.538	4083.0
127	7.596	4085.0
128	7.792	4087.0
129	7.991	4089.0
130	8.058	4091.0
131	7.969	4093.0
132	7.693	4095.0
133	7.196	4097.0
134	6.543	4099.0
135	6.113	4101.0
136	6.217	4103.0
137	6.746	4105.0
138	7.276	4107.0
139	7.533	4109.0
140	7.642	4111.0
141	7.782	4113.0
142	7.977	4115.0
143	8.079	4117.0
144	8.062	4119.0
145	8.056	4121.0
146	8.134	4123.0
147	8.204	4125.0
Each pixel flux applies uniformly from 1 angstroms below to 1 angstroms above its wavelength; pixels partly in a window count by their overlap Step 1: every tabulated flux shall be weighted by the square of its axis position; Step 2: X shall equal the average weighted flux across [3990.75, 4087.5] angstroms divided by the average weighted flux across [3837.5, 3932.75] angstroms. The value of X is 1.4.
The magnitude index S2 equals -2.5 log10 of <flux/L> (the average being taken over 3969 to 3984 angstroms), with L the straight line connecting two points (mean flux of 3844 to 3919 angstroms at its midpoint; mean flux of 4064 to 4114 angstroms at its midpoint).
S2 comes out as 0.23 mag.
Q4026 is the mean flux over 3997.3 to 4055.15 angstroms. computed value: 7.56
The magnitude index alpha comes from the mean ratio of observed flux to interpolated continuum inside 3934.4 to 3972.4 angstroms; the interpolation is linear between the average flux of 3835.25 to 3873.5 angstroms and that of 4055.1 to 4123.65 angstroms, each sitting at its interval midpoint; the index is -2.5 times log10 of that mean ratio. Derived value 0.38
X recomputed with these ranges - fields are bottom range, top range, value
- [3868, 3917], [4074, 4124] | 1.38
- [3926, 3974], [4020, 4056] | 1.86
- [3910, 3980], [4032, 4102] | 1.64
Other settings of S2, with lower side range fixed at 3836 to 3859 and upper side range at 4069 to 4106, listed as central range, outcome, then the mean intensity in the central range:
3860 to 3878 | -0.09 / 6.23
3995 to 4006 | -0.11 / 7.39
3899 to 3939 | 0.22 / 4.98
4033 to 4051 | -0.09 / 7.61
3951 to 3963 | 0.09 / 5.85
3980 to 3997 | -0.11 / 7.31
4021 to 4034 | -0.09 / 7.47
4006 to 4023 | -0.13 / 7.68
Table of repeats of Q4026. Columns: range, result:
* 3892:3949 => 5.14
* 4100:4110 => 6.78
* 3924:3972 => 4.32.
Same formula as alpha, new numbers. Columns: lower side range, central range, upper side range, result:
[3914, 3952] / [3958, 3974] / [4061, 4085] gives 0.35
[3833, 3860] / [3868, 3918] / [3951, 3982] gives -0.15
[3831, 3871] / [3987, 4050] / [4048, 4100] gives -0.08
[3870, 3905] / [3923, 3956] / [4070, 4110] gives 0.38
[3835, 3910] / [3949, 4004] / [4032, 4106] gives 0.12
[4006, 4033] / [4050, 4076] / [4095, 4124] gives 0.02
